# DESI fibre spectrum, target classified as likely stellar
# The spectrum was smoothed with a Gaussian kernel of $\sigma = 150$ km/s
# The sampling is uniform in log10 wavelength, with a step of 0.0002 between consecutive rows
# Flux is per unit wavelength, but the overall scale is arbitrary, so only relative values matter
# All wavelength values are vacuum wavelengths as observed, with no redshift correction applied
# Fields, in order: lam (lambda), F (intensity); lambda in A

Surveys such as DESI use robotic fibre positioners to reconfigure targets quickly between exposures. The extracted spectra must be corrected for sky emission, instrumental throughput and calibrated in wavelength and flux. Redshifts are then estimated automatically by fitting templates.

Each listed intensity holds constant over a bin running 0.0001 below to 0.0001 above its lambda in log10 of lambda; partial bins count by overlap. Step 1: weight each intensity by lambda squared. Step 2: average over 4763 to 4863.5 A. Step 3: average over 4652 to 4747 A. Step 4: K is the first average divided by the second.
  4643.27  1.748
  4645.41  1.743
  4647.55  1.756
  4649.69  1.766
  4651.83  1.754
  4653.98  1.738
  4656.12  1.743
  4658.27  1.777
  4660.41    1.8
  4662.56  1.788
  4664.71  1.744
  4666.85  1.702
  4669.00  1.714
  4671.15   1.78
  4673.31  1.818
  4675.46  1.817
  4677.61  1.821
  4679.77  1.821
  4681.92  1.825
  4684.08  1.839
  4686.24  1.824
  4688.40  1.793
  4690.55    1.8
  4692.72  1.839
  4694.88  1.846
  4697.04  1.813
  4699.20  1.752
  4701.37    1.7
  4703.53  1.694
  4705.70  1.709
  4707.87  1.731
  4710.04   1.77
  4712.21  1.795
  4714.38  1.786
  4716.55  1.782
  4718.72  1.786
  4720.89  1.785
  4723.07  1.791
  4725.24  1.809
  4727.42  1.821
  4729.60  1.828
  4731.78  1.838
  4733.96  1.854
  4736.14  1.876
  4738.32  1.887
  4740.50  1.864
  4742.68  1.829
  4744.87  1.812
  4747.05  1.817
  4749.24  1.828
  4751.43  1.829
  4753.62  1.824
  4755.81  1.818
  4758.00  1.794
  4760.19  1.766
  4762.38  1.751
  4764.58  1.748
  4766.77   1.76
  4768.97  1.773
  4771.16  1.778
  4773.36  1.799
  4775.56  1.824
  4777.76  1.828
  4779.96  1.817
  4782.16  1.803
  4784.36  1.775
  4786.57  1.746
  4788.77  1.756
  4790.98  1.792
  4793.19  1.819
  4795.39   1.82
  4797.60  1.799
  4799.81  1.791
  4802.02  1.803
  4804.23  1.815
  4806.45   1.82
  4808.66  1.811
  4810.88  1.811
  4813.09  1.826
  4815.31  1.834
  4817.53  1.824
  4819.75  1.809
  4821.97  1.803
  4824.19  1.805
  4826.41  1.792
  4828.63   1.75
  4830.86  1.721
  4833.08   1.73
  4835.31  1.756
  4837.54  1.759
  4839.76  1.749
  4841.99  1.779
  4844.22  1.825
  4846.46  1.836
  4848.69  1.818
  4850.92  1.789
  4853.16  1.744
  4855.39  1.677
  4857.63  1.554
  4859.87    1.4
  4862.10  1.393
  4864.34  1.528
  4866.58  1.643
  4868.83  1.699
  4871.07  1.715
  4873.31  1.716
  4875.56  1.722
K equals 1.0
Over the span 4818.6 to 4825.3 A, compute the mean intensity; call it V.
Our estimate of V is 1.81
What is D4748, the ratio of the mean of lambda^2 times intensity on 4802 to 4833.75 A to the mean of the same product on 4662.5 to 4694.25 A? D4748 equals 1.1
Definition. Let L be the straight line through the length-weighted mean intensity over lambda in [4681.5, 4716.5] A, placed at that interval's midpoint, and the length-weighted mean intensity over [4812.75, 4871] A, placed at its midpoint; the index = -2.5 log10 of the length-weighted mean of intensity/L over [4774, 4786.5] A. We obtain -0.03 mag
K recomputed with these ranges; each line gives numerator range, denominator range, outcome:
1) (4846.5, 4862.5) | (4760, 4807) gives 0.95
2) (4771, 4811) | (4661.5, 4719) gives 1.05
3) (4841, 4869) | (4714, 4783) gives 0.96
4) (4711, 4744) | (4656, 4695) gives 1.04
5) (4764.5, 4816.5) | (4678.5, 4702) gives 1.04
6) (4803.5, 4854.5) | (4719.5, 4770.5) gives 1.02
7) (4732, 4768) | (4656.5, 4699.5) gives 1.04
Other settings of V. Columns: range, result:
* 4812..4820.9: 1.82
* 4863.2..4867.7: 1.58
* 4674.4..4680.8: 1.82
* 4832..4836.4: 1.74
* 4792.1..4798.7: 1.81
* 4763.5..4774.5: 1.77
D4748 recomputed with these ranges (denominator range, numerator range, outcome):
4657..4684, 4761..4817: 1.06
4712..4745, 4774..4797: 1.01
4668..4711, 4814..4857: 1.06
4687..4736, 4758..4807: 1.03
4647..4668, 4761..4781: 1.07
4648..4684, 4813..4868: 1.04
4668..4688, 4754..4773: 1.02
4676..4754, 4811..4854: 1.04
